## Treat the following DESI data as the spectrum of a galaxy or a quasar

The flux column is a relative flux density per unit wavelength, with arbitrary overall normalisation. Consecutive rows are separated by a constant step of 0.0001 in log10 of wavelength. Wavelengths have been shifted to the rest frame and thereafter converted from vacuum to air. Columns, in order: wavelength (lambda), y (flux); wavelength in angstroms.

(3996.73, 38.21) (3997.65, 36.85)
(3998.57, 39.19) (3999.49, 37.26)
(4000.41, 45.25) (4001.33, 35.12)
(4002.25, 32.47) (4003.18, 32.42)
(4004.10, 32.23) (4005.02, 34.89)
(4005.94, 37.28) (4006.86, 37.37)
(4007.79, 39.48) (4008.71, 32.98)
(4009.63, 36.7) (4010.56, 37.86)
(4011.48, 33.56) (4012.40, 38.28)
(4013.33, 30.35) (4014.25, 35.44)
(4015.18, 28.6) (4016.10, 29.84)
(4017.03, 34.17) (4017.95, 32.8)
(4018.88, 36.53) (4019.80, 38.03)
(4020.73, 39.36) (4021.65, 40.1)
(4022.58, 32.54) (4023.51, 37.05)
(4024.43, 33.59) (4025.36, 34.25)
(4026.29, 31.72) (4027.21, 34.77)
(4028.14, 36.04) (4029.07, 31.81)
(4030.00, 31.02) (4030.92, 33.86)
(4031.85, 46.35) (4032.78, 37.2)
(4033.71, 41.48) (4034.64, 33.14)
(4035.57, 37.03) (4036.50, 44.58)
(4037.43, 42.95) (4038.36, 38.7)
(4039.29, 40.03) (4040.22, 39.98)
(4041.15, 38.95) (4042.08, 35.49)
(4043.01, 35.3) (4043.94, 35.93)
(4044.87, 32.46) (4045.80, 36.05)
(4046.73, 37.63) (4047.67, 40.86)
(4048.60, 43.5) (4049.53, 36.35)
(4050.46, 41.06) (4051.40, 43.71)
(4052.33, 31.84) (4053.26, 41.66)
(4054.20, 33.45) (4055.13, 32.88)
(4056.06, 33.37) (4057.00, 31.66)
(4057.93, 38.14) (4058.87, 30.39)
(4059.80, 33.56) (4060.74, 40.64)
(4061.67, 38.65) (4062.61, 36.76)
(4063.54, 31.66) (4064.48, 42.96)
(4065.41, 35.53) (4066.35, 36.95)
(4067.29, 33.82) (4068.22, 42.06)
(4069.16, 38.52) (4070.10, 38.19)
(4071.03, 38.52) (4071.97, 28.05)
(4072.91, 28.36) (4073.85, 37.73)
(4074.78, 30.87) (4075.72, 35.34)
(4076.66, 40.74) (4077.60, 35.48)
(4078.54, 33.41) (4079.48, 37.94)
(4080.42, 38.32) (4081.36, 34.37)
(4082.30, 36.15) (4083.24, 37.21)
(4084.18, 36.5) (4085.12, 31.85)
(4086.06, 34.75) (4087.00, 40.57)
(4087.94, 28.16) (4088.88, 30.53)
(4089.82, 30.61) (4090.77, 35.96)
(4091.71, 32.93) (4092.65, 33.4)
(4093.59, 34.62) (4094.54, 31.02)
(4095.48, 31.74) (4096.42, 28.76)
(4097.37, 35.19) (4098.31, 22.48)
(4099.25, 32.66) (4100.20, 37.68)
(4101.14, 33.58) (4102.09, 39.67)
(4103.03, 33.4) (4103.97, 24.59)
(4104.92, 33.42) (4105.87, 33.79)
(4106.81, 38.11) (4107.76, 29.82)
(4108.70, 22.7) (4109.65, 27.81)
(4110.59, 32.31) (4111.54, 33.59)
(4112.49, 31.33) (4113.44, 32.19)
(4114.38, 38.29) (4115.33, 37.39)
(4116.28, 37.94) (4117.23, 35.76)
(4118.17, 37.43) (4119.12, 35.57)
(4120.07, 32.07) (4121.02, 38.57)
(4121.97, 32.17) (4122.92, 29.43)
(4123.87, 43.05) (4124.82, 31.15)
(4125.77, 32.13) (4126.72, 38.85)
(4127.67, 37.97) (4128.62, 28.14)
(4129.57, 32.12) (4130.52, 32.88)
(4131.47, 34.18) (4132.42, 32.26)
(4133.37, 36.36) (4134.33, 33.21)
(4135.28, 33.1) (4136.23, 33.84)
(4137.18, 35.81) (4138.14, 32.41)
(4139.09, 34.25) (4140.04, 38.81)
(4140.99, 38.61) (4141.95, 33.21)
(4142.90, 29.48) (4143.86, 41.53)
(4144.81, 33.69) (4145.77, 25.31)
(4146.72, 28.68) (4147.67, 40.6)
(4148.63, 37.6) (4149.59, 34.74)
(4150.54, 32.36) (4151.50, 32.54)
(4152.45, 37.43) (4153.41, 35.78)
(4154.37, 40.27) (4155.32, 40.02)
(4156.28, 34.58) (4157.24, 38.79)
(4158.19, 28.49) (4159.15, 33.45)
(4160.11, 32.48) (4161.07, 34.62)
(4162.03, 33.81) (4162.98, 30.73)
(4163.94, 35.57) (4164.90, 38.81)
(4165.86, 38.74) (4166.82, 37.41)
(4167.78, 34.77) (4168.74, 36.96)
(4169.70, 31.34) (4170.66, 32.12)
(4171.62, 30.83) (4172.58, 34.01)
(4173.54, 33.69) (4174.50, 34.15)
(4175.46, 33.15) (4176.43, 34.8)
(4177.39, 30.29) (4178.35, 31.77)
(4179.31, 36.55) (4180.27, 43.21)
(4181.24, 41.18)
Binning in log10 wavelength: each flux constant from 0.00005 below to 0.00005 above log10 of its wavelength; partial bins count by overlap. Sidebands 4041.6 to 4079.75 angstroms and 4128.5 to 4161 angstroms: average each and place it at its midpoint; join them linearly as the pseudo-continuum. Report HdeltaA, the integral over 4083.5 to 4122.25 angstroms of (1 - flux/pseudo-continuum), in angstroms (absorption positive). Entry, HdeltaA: 2.31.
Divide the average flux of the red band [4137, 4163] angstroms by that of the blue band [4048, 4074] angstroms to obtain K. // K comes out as 0.95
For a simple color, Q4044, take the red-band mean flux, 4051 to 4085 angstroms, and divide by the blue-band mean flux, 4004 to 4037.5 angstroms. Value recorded 1.0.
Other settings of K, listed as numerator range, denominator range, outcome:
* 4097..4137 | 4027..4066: 0.90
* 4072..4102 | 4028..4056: 0.90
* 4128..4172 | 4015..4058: 0.94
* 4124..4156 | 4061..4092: 0.98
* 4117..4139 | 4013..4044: 0.95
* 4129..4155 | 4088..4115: 1.07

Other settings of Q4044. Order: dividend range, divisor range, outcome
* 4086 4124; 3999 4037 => 0.93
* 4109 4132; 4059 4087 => 0.95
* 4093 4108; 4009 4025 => 0.93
